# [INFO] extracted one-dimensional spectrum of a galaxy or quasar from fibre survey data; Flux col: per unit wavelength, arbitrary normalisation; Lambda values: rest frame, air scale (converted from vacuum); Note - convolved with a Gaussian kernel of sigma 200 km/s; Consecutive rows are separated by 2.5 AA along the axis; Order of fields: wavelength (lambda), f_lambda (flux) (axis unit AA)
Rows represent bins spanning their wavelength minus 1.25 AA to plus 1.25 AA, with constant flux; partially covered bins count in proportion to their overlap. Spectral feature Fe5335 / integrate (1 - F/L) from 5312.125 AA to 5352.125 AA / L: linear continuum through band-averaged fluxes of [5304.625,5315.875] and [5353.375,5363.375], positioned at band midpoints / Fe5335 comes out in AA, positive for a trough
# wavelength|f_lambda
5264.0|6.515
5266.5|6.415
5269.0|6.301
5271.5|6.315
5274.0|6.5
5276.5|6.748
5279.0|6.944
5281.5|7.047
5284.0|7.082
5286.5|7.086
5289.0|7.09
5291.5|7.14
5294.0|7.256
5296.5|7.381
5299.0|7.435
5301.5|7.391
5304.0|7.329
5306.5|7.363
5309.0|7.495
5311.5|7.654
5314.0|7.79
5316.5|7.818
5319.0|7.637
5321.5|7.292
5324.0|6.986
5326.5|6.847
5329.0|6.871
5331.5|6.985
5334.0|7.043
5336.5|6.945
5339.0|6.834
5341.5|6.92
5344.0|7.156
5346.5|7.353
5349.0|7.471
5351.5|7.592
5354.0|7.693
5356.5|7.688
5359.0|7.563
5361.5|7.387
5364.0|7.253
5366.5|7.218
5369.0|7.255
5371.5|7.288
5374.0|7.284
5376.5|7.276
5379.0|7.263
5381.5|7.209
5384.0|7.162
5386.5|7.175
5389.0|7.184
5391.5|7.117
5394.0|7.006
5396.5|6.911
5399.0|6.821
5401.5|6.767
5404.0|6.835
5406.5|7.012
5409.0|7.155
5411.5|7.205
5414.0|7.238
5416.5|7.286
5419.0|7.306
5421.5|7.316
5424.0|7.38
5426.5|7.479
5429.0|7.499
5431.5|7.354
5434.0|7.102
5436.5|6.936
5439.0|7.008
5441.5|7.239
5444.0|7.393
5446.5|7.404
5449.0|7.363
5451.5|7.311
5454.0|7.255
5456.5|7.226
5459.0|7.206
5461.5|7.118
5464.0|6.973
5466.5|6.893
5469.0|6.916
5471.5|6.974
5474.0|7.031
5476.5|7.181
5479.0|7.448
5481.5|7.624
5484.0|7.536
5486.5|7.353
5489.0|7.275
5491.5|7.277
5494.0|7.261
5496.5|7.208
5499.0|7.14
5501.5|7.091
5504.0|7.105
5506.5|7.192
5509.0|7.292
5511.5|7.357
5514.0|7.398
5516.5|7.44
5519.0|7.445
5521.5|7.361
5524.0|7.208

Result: 1.8 AA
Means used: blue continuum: 7.58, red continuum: 7.56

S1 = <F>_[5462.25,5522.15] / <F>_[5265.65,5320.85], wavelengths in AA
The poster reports 1.0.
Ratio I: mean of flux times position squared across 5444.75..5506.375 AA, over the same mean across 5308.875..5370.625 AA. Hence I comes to 1.0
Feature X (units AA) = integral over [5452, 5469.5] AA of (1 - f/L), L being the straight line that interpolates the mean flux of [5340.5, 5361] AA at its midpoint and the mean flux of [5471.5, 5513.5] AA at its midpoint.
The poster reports 0.5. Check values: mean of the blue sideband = 7.43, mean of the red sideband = 7.27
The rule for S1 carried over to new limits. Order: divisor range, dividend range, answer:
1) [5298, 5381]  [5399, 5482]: 0.98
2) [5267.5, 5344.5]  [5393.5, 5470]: 1.01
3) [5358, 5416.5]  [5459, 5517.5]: 1.01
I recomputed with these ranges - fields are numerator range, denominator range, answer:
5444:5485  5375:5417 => 1.04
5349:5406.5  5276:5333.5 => 1.02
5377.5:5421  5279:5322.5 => 1.00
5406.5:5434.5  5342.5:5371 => 1.01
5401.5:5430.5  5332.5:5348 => 1.05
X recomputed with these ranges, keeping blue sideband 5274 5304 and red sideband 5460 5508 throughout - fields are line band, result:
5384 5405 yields 0.50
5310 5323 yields -0.89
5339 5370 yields -0.91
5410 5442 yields -0.38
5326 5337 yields 0.30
